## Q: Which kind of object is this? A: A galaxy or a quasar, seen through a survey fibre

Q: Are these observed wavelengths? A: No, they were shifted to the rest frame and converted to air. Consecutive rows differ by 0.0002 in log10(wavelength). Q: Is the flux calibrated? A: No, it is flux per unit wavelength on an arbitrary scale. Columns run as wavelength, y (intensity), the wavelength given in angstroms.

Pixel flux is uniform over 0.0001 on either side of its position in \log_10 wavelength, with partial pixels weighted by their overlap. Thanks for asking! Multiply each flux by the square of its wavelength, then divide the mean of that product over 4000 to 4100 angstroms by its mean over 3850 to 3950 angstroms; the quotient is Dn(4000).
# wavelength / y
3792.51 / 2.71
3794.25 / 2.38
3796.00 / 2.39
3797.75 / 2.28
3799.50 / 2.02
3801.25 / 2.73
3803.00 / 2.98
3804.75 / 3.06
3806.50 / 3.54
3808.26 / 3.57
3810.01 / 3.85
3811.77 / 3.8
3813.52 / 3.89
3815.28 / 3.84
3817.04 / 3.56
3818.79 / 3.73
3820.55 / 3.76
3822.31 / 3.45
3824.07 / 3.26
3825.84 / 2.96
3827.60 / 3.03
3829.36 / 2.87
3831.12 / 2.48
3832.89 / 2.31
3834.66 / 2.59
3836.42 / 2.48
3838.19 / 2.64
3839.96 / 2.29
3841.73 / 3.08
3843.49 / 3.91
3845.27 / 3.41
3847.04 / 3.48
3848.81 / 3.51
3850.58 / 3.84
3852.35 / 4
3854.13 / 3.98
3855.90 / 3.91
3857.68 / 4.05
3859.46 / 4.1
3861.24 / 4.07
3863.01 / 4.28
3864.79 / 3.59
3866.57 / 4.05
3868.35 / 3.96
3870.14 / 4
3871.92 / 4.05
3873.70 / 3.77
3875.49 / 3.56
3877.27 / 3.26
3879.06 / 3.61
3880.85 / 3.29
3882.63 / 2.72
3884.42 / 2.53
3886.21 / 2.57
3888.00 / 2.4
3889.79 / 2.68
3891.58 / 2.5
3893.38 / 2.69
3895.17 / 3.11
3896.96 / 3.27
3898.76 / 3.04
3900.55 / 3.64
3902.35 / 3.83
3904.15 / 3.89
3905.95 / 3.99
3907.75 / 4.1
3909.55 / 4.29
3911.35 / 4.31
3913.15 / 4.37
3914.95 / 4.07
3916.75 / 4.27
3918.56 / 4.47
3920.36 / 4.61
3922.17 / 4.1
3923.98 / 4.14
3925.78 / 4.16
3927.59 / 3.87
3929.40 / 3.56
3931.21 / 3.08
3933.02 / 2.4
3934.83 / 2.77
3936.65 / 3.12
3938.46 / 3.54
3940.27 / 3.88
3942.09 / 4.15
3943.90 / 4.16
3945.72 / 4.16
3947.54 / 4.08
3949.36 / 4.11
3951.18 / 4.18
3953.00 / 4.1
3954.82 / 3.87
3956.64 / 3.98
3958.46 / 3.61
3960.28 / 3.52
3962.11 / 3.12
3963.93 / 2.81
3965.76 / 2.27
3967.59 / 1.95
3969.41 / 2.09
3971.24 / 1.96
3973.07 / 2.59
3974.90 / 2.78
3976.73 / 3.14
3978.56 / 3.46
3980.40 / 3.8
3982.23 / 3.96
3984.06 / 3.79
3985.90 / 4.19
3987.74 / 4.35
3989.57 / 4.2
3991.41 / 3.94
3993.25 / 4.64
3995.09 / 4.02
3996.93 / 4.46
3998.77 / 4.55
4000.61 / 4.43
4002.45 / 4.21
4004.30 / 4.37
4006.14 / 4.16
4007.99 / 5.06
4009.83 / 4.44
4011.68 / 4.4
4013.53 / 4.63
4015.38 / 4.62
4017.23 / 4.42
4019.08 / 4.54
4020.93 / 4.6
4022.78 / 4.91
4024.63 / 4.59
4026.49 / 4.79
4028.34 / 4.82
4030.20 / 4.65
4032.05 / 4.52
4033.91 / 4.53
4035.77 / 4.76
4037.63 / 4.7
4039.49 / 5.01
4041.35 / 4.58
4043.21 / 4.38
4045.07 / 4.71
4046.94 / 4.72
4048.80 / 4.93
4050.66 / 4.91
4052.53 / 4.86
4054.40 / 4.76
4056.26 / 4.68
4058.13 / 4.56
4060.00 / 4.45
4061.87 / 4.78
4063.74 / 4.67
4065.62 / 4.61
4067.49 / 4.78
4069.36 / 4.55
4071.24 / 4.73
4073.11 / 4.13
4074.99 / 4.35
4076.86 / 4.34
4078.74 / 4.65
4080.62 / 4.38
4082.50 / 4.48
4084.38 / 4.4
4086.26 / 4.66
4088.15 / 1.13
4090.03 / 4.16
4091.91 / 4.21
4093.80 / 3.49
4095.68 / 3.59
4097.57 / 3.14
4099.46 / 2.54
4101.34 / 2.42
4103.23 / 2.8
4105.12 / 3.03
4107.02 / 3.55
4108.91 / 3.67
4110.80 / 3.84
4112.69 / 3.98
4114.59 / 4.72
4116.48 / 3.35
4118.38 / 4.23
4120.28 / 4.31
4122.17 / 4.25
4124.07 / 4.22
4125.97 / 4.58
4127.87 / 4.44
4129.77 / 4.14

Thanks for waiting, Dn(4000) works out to 1.30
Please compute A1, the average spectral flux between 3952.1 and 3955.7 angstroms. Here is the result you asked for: 3.99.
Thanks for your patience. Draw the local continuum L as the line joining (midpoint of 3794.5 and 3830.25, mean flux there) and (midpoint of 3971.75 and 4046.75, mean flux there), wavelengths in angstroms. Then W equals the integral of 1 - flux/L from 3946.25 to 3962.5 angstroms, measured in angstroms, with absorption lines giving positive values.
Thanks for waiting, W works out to 0.5 angstroms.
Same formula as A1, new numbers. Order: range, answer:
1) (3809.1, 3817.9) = 3.79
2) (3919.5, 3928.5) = 4.17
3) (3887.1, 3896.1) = 2.68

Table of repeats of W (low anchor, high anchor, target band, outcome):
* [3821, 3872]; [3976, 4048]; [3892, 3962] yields 2.2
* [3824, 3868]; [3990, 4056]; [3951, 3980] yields 7.7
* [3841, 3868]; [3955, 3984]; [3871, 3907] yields 3.7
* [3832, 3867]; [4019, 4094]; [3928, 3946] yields 2.0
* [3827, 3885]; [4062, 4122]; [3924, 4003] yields 0.9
